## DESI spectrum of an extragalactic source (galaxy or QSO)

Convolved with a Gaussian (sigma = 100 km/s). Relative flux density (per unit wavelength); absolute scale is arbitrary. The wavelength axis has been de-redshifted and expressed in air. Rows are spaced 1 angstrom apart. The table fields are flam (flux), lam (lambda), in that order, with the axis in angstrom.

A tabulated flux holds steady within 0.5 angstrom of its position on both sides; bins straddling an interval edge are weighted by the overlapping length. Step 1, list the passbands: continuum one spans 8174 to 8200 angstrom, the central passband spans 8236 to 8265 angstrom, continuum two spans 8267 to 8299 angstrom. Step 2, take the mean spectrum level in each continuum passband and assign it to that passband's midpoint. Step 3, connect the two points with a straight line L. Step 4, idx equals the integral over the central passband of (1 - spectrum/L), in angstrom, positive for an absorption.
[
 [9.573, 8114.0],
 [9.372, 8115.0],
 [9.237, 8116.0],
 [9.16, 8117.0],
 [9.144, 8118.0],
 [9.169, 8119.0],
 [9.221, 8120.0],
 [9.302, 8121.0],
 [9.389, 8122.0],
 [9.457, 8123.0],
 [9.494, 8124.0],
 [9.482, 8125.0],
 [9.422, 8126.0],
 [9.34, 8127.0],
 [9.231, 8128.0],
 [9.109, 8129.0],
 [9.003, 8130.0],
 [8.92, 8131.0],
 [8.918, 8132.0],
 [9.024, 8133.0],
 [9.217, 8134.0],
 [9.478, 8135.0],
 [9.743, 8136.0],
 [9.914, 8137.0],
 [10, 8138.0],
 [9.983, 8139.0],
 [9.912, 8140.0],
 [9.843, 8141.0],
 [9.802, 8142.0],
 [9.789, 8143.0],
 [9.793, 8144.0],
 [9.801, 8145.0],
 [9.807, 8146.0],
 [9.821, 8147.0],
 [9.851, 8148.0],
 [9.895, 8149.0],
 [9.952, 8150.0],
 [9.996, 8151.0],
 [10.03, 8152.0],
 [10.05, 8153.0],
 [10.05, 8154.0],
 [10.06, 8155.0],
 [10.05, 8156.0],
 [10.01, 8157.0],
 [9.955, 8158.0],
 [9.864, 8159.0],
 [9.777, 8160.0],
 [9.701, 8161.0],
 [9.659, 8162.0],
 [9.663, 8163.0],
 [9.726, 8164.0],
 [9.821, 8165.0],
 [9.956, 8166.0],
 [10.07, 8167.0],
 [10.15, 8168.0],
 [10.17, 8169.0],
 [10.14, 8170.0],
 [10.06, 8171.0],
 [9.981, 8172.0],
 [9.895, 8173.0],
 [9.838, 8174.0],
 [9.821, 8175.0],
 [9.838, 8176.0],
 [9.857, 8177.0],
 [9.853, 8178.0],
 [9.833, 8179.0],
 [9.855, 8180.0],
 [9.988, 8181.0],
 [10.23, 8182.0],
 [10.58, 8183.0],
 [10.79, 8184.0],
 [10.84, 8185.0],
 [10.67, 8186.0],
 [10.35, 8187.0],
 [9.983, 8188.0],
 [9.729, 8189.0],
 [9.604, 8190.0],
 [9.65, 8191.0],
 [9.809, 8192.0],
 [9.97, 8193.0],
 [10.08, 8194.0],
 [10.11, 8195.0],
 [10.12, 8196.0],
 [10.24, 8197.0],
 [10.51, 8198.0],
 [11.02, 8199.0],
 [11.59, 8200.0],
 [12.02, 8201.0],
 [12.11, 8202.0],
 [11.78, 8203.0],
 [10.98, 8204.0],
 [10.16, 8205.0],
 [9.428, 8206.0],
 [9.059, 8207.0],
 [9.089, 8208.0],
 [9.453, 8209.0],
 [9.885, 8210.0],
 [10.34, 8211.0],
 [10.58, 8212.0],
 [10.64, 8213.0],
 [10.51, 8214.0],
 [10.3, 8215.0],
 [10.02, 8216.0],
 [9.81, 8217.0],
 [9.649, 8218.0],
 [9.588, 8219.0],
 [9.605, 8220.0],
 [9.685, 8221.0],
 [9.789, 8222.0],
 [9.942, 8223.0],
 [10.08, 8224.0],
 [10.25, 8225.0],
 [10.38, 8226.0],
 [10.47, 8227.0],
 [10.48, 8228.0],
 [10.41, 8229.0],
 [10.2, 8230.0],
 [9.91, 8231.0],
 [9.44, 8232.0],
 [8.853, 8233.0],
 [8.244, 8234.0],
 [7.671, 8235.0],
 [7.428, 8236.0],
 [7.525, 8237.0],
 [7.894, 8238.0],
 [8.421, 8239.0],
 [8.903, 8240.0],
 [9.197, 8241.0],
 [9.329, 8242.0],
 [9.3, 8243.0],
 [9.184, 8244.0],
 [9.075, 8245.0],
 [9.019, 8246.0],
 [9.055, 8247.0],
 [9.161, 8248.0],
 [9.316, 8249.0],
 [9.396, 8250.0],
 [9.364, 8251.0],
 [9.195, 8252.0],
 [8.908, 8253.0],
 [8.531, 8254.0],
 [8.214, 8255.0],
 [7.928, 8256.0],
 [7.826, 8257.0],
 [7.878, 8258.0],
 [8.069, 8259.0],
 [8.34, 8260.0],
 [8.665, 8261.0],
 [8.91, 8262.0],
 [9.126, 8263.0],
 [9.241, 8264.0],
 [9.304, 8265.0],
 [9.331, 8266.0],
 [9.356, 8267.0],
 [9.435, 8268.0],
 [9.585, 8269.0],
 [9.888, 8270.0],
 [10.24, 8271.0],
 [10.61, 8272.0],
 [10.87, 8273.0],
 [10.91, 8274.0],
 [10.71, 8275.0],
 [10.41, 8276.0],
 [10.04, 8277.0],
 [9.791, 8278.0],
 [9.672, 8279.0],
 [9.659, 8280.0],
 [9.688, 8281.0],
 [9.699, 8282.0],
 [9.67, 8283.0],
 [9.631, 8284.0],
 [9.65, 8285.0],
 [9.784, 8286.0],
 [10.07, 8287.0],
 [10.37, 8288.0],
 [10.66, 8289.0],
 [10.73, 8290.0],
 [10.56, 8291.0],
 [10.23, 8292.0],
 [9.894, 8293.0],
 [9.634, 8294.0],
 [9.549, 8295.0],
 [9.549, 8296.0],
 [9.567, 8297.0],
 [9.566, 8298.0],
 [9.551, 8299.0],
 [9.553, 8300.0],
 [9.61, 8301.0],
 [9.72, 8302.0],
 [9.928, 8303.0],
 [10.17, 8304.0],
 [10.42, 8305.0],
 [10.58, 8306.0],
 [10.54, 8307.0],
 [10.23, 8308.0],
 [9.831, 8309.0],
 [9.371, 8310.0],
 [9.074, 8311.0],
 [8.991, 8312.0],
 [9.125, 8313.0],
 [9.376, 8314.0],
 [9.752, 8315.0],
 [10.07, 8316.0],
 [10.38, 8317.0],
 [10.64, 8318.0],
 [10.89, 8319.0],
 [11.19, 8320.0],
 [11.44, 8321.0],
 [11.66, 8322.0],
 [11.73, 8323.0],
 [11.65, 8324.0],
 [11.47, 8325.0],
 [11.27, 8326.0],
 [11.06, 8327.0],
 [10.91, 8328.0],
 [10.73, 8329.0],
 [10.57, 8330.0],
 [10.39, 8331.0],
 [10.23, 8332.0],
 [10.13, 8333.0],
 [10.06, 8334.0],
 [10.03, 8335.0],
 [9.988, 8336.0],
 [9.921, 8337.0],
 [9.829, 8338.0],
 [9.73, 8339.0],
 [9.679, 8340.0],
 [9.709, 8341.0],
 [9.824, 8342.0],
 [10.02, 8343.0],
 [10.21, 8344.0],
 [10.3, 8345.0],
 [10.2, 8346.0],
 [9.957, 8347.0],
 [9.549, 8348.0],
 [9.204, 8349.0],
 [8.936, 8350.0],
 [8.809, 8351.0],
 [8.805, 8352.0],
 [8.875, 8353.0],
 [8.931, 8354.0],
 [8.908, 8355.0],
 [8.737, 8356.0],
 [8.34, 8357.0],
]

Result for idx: 3.8 angstrom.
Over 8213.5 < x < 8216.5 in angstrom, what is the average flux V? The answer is 10.3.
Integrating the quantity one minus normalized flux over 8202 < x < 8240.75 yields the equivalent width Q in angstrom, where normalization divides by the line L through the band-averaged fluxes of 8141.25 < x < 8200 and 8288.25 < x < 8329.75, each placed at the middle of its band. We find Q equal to 1.6 angstrom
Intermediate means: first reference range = 10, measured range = 9.68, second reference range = 10.3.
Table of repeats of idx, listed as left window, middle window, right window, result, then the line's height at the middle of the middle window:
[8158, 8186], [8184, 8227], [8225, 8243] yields -3.1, 9.54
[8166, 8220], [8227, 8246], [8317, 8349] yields 2.3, 10.3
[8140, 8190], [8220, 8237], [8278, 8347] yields 0.9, 10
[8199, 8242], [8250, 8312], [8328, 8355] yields 1.2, 9.8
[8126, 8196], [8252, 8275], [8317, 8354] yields 2.1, 10.1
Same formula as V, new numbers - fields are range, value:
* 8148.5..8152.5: 9.97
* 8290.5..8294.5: 10.1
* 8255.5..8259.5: 7.93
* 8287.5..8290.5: 10.6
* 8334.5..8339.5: 9.9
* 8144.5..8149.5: 9.84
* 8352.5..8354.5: 8.9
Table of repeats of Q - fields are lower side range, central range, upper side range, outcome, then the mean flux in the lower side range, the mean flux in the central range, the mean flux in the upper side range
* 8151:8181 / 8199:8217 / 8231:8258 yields -2.3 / 9.92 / 10.5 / 8.71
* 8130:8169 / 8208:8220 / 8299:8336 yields 0.0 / 9.79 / 10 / 10.3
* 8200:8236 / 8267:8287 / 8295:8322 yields 0.0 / 10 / 9.98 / 9.99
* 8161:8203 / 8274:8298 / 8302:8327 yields 0.9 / 10.2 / 9.98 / 10.4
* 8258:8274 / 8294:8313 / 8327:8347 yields 0.1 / 9.4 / 9.75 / 10.1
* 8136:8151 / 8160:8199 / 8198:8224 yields 0.2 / 9.87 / 10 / 10.3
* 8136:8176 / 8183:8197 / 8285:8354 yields -0.3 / 9.91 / 10.2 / 10.1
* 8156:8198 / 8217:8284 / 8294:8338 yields 5.2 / 10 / 9.34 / 10.2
